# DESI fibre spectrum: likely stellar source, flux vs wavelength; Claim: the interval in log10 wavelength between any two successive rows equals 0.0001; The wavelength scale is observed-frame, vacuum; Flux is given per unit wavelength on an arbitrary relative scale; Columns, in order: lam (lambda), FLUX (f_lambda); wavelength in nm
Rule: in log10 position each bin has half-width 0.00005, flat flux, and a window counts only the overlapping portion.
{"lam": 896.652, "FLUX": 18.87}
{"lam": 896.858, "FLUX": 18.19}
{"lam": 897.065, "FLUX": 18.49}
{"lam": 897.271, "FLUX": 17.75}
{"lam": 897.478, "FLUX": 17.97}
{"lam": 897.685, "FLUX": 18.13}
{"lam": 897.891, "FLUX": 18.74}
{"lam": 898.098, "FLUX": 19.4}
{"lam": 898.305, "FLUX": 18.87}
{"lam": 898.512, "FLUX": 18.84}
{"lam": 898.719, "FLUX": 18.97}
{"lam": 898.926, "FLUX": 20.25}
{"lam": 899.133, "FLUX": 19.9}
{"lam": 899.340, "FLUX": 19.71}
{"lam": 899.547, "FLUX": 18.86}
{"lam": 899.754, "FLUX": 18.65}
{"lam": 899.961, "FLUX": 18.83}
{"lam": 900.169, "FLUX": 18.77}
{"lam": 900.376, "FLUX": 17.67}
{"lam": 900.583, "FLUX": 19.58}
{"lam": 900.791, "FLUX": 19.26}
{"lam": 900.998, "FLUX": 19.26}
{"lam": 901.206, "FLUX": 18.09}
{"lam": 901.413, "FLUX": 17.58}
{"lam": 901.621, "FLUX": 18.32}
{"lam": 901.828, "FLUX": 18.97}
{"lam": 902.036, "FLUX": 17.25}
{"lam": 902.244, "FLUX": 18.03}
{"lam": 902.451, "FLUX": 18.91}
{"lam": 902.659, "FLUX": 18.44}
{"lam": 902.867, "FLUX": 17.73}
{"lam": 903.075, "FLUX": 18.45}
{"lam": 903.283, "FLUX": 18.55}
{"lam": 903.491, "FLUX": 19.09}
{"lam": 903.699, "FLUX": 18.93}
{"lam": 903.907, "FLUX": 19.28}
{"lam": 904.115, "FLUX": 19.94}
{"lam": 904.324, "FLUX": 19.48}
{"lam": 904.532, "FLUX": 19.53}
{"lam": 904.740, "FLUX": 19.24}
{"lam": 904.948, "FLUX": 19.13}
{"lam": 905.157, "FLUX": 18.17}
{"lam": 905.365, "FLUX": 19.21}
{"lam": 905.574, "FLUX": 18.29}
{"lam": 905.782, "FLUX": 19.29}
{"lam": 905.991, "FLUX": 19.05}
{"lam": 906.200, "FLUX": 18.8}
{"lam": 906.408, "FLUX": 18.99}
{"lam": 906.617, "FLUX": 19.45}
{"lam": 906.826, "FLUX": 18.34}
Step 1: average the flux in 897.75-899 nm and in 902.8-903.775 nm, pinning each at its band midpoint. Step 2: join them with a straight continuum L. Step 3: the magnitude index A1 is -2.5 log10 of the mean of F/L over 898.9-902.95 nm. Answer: 0.009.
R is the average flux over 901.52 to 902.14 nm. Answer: 18.2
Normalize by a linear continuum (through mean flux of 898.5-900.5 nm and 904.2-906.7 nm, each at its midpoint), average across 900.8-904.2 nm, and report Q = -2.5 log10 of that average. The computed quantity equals 0.03 mag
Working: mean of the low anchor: 19.1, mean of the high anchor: 19.1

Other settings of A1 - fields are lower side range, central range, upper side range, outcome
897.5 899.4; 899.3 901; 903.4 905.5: 0.014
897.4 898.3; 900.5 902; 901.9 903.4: -0.018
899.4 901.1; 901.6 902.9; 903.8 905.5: 0.045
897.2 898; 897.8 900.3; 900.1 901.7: -0.046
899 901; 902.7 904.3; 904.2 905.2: 0.016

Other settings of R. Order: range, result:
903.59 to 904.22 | 19.4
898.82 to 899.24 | 20.1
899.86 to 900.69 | 18.7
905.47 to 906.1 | 18.9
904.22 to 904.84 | 19.4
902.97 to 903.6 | 18.7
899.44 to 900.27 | 18.8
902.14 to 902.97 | 18.3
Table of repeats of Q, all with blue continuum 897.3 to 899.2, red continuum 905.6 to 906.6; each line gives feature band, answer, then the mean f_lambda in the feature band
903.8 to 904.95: -0.03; 19.5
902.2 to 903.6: 0.03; 18.5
